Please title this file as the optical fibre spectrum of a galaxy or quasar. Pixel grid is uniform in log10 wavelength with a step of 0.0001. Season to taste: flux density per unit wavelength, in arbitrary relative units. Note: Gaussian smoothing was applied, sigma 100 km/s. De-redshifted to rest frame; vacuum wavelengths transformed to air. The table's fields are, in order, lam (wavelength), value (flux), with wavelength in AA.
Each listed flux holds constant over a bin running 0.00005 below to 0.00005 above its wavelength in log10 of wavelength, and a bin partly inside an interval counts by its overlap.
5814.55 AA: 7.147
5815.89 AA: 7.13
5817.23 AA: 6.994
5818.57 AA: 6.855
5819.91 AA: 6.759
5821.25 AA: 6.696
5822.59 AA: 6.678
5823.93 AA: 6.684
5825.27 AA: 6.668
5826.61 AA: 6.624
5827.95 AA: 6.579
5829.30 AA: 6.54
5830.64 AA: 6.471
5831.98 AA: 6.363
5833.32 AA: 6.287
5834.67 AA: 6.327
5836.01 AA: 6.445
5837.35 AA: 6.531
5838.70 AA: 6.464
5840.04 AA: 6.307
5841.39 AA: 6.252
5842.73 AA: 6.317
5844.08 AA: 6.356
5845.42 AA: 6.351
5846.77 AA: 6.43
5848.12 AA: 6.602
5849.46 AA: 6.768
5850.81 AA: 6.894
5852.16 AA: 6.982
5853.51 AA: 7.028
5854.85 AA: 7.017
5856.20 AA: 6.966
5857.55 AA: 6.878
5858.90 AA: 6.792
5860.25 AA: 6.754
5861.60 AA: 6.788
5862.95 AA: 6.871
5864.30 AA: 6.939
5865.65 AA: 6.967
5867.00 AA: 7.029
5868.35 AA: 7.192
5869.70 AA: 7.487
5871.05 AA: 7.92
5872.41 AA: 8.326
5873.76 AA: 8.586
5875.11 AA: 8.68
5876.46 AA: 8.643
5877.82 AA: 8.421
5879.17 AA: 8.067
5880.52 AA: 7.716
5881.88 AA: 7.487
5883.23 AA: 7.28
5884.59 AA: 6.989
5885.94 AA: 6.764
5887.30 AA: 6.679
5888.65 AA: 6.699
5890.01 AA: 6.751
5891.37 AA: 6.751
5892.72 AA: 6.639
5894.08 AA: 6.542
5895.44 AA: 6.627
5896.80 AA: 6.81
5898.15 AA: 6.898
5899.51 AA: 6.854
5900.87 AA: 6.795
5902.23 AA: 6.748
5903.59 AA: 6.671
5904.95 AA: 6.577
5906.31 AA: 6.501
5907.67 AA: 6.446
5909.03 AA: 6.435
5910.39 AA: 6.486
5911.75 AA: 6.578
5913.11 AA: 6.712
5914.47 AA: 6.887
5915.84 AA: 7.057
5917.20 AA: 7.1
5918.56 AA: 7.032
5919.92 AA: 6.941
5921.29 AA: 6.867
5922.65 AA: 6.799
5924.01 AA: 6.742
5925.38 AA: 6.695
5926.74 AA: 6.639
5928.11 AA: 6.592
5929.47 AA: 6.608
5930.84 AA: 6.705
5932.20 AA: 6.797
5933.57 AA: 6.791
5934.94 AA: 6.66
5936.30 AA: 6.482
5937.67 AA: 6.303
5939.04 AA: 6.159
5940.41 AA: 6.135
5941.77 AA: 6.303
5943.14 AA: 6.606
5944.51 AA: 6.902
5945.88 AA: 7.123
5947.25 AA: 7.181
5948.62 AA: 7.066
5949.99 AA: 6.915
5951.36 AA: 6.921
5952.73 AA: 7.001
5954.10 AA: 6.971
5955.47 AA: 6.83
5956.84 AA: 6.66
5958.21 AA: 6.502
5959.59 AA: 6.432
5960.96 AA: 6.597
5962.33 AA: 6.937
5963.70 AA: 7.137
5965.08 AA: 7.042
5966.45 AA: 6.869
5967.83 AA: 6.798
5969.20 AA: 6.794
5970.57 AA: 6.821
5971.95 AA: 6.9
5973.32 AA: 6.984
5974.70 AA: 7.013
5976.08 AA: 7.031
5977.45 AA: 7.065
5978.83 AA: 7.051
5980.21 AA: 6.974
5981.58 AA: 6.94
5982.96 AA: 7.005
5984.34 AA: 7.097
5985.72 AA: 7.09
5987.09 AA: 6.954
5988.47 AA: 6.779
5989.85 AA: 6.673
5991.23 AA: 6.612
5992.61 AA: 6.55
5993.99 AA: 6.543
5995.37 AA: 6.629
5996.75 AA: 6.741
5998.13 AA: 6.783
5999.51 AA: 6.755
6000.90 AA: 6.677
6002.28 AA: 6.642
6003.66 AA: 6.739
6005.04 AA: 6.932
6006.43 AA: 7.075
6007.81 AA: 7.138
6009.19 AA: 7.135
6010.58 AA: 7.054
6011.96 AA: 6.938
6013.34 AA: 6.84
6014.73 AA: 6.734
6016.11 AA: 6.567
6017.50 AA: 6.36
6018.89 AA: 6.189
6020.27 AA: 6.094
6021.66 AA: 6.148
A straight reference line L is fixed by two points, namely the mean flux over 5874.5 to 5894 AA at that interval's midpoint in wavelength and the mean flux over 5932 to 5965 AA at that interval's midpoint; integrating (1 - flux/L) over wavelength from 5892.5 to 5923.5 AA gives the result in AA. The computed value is 1.7 AA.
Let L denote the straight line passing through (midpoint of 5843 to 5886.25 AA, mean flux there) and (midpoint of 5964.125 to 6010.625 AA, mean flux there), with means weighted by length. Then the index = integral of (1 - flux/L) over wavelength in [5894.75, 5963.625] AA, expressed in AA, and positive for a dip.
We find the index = 3.2 AA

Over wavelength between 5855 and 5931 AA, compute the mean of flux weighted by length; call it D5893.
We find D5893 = 7.03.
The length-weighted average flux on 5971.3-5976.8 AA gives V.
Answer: 6.99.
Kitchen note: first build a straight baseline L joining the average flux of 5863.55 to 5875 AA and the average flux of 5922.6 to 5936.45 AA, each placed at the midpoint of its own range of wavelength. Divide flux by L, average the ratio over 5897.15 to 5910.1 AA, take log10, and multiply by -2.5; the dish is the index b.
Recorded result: 0.067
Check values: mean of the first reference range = 7.61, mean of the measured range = 6.66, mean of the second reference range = 6.69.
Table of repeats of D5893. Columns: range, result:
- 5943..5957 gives 6.95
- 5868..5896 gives 7.45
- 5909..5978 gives 6.78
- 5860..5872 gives 7.14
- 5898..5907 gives 6.71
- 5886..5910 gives 6.67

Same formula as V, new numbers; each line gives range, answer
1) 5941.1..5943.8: 6.45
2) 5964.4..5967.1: 6.97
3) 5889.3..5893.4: 6.71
